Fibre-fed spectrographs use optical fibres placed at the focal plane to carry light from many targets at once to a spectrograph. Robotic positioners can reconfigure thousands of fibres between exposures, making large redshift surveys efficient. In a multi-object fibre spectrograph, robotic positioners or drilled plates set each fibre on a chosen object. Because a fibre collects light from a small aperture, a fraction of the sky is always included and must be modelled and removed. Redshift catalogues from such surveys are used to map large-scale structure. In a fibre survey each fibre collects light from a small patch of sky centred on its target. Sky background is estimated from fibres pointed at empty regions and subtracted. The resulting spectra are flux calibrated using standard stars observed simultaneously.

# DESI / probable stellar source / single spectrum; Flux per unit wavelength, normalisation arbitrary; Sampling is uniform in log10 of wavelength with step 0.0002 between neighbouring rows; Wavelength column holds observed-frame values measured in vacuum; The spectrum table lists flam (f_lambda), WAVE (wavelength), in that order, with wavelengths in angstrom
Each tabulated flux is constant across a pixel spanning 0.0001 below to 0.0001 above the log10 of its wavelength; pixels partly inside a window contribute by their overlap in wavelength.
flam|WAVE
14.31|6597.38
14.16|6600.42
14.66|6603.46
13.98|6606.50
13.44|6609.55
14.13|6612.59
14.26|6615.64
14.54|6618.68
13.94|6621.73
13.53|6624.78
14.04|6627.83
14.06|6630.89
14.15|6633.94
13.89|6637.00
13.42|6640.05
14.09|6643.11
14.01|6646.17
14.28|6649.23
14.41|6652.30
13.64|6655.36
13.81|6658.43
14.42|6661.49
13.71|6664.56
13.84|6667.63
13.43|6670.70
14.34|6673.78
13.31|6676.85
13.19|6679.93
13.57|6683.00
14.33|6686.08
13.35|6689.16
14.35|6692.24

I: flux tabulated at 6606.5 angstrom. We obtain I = 13.98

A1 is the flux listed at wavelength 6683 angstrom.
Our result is 13.57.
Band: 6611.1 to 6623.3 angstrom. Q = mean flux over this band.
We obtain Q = 14.2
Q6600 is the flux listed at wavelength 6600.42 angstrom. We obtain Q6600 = 14.16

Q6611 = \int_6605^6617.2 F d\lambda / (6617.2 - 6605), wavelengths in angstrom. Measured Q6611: 14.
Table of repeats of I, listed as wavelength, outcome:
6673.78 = 14.34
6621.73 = 13.94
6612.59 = 14.13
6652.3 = 14.41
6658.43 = 13.81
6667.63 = 13.84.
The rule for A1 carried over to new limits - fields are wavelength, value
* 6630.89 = 14.06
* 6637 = 13.89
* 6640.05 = 13.42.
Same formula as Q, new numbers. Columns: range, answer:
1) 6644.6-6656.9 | 14.1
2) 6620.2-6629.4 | 13.8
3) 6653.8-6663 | 14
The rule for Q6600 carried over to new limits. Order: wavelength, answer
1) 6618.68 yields 14.54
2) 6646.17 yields 14.01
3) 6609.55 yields 13.44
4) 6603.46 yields 14.66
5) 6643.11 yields 14.09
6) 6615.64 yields 14.26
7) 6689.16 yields 13.35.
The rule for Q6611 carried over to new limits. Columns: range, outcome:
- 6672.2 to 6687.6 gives 13.7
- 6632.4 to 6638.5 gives 14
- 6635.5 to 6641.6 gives 13.7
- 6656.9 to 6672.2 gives 13.8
